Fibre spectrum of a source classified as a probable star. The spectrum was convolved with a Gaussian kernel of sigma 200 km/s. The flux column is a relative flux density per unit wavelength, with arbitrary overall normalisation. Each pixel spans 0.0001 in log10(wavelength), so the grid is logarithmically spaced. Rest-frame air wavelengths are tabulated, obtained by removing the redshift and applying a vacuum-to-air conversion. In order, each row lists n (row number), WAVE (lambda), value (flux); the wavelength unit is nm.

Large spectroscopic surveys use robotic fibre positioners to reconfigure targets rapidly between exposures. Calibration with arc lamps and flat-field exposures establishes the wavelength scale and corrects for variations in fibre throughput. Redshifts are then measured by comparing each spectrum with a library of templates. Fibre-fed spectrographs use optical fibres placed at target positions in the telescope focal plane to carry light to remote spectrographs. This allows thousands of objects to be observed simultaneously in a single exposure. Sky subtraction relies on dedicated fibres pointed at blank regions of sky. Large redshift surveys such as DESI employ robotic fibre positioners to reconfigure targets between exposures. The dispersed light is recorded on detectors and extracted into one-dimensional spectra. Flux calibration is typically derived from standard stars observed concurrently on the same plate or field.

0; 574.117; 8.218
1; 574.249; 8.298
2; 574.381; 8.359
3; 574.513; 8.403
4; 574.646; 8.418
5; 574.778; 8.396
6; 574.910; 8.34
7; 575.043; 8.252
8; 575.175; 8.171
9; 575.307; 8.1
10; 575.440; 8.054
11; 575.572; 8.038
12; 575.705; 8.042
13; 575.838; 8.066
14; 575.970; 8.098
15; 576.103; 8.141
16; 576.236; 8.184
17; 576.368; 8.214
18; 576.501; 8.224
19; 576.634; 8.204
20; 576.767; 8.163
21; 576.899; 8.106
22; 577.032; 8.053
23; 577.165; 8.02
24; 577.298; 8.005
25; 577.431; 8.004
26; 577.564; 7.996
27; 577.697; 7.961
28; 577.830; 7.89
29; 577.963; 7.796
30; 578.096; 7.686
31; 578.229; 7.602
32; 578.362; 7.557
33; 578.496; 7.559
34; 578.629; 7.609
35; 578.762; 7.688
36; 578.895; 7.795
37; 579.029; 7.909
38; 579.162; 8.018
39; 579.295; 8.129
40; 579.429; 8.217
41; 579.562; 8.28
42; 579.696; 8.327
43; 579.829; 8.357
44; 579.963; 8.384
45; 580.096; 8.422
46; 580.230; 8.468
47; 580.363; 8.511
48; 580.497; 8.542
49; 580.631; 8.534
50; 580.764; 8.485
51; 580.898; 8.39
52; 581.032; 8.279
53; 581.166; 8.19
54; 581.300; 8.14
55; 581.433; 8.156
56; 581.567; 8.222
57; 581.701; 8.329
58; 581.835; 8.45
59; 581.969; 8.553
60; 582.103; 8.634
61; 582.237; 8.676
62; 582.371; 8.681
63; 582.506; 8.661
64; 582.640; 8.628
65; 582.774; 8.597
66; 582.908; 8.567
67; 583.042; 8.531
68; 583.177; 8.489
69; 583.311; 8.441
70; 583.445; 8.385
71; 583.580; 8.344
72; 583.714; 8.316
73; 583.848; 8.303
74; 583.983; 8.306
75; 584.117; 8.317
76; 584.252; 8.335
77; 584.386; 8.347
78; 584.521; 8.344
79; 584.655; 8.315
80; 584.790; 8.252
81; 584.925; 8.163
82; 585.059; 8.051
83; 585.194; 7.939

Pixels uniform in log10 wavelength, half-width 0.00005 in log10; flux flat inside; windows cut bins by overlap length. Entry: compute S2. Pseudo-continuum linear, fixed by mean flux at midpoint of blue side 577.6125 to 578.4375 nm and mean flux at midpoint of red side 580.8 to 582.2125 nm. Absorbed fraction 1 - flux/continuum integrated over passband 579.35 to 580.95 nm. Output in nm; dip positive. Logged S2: -0.06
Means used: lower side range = 7.75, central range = 8.41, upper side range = 8.35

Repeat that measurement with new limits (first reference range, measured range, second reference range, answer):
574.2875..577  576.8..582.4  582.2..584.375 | 0.124 nm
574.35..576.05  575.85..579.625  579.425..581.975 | 0.141 nm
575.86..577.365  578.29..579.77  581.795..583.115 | 0.072 nm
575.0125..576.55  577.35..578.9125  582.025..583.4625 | 0.098 nm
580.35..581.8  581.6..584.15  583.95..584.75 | -0.046 nm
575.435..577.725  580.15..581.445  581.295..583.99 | -0.005 nm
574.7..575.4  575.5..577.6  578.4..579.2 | -0.013 nm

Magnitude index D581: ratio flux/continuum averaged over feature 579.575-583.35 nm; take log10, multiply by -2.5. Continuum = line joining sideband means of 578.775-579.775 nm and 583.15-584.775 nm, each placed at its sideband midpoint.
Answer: -0.03 mag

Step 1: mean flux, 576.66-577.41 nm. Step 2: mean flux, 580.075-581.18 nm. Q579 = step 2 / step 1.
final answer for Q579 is 1.04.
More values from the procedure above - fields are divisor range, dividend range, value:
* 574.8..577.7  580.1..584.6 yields 1.04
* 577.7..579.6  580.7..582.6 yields 1.07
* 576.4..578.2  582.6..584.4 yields 1.05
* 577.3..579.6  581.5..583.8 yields 1.08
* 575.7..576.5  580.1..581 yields 1.04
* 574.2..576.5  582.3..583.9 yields 1.03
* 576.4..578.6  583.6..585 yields 1.05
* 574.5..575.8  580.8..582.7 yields 1.03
